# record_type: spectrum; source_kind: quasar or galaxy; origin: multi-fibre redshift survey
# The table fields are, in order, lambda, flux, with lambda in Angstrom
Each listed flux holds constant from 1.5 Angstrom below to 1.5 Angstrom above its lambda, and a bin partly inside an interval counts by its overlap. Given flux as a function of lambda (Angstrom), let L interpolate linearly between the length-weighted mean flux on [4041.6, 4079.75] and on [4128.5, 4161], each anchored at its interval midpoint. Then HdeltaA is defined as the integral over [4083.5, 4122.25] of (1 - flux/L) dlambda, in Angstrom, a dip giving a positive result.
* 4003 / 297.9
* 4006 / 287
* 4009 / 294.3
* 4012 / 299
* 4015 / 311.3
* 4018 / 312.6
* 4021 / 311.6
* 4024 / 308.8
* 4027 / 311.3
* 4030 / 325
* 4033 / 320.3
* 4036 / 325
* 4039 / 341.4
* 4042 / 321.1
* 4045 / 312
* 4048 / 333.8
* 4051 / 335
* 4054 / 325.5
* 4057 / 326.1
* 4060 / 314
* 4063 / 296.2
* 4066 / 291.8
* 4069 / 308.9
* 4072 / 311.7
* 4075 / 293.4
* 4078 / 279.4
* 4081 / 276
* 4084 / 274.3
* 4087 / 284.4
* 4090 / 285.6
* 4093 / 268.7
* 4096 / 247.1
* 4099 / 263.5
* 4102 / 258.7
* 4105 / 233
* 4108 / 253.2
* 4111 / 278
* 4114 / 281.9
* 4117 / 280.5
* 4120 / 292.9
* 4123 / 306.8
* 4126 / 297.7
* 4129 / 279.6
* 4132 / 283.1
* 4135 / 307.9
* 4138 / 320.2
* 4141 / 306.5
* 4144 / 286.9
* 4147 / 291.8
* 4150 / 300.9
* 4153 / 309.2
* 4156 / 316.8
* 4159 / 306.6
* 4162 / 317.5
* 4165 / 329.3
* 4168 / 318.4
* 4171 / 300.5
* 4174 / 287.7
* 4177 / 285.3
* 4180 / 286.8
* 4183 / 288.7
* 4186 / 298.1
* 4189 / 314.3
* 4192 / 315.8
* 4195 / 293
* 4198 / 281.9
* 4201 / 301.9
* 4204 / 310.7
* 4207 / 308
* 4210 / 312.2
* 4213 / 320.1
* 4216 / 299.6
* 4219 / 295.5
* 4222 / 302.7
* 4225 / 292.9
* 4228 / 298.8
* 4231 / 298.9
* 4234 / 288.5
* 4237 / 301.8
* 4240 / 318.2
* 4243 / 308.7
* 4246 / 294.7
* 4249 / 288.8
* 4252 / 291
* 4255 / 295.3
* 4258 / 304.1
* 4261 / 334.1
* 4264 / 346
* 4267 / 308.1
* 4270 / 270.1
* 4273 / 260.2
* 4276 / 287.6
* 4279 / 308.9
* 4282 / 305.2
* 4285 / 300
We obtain 4.6 Angstrom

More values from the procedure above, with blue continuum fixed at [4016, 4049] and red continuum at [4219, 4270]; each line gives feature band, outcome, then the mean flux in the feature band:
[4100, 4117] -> 2.8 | 263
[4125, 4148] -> 1.1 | 297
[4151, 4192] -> 0.5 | 305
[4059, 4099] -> 3.9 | 286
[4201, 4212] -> -0.1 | 310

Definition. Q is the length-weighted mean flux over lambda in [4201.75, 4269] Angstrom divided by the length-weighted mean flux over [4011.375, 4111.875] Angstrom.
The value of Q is 1.02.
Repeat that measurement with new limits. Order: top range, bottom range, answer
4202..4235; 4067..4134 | 1.08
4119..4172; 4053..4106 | 1.07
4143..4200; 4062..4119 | 1.09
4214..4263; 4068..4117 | 1.10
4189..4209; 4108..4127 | 1.06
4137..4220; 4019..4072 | 0.96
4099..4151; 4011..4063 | 0.89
